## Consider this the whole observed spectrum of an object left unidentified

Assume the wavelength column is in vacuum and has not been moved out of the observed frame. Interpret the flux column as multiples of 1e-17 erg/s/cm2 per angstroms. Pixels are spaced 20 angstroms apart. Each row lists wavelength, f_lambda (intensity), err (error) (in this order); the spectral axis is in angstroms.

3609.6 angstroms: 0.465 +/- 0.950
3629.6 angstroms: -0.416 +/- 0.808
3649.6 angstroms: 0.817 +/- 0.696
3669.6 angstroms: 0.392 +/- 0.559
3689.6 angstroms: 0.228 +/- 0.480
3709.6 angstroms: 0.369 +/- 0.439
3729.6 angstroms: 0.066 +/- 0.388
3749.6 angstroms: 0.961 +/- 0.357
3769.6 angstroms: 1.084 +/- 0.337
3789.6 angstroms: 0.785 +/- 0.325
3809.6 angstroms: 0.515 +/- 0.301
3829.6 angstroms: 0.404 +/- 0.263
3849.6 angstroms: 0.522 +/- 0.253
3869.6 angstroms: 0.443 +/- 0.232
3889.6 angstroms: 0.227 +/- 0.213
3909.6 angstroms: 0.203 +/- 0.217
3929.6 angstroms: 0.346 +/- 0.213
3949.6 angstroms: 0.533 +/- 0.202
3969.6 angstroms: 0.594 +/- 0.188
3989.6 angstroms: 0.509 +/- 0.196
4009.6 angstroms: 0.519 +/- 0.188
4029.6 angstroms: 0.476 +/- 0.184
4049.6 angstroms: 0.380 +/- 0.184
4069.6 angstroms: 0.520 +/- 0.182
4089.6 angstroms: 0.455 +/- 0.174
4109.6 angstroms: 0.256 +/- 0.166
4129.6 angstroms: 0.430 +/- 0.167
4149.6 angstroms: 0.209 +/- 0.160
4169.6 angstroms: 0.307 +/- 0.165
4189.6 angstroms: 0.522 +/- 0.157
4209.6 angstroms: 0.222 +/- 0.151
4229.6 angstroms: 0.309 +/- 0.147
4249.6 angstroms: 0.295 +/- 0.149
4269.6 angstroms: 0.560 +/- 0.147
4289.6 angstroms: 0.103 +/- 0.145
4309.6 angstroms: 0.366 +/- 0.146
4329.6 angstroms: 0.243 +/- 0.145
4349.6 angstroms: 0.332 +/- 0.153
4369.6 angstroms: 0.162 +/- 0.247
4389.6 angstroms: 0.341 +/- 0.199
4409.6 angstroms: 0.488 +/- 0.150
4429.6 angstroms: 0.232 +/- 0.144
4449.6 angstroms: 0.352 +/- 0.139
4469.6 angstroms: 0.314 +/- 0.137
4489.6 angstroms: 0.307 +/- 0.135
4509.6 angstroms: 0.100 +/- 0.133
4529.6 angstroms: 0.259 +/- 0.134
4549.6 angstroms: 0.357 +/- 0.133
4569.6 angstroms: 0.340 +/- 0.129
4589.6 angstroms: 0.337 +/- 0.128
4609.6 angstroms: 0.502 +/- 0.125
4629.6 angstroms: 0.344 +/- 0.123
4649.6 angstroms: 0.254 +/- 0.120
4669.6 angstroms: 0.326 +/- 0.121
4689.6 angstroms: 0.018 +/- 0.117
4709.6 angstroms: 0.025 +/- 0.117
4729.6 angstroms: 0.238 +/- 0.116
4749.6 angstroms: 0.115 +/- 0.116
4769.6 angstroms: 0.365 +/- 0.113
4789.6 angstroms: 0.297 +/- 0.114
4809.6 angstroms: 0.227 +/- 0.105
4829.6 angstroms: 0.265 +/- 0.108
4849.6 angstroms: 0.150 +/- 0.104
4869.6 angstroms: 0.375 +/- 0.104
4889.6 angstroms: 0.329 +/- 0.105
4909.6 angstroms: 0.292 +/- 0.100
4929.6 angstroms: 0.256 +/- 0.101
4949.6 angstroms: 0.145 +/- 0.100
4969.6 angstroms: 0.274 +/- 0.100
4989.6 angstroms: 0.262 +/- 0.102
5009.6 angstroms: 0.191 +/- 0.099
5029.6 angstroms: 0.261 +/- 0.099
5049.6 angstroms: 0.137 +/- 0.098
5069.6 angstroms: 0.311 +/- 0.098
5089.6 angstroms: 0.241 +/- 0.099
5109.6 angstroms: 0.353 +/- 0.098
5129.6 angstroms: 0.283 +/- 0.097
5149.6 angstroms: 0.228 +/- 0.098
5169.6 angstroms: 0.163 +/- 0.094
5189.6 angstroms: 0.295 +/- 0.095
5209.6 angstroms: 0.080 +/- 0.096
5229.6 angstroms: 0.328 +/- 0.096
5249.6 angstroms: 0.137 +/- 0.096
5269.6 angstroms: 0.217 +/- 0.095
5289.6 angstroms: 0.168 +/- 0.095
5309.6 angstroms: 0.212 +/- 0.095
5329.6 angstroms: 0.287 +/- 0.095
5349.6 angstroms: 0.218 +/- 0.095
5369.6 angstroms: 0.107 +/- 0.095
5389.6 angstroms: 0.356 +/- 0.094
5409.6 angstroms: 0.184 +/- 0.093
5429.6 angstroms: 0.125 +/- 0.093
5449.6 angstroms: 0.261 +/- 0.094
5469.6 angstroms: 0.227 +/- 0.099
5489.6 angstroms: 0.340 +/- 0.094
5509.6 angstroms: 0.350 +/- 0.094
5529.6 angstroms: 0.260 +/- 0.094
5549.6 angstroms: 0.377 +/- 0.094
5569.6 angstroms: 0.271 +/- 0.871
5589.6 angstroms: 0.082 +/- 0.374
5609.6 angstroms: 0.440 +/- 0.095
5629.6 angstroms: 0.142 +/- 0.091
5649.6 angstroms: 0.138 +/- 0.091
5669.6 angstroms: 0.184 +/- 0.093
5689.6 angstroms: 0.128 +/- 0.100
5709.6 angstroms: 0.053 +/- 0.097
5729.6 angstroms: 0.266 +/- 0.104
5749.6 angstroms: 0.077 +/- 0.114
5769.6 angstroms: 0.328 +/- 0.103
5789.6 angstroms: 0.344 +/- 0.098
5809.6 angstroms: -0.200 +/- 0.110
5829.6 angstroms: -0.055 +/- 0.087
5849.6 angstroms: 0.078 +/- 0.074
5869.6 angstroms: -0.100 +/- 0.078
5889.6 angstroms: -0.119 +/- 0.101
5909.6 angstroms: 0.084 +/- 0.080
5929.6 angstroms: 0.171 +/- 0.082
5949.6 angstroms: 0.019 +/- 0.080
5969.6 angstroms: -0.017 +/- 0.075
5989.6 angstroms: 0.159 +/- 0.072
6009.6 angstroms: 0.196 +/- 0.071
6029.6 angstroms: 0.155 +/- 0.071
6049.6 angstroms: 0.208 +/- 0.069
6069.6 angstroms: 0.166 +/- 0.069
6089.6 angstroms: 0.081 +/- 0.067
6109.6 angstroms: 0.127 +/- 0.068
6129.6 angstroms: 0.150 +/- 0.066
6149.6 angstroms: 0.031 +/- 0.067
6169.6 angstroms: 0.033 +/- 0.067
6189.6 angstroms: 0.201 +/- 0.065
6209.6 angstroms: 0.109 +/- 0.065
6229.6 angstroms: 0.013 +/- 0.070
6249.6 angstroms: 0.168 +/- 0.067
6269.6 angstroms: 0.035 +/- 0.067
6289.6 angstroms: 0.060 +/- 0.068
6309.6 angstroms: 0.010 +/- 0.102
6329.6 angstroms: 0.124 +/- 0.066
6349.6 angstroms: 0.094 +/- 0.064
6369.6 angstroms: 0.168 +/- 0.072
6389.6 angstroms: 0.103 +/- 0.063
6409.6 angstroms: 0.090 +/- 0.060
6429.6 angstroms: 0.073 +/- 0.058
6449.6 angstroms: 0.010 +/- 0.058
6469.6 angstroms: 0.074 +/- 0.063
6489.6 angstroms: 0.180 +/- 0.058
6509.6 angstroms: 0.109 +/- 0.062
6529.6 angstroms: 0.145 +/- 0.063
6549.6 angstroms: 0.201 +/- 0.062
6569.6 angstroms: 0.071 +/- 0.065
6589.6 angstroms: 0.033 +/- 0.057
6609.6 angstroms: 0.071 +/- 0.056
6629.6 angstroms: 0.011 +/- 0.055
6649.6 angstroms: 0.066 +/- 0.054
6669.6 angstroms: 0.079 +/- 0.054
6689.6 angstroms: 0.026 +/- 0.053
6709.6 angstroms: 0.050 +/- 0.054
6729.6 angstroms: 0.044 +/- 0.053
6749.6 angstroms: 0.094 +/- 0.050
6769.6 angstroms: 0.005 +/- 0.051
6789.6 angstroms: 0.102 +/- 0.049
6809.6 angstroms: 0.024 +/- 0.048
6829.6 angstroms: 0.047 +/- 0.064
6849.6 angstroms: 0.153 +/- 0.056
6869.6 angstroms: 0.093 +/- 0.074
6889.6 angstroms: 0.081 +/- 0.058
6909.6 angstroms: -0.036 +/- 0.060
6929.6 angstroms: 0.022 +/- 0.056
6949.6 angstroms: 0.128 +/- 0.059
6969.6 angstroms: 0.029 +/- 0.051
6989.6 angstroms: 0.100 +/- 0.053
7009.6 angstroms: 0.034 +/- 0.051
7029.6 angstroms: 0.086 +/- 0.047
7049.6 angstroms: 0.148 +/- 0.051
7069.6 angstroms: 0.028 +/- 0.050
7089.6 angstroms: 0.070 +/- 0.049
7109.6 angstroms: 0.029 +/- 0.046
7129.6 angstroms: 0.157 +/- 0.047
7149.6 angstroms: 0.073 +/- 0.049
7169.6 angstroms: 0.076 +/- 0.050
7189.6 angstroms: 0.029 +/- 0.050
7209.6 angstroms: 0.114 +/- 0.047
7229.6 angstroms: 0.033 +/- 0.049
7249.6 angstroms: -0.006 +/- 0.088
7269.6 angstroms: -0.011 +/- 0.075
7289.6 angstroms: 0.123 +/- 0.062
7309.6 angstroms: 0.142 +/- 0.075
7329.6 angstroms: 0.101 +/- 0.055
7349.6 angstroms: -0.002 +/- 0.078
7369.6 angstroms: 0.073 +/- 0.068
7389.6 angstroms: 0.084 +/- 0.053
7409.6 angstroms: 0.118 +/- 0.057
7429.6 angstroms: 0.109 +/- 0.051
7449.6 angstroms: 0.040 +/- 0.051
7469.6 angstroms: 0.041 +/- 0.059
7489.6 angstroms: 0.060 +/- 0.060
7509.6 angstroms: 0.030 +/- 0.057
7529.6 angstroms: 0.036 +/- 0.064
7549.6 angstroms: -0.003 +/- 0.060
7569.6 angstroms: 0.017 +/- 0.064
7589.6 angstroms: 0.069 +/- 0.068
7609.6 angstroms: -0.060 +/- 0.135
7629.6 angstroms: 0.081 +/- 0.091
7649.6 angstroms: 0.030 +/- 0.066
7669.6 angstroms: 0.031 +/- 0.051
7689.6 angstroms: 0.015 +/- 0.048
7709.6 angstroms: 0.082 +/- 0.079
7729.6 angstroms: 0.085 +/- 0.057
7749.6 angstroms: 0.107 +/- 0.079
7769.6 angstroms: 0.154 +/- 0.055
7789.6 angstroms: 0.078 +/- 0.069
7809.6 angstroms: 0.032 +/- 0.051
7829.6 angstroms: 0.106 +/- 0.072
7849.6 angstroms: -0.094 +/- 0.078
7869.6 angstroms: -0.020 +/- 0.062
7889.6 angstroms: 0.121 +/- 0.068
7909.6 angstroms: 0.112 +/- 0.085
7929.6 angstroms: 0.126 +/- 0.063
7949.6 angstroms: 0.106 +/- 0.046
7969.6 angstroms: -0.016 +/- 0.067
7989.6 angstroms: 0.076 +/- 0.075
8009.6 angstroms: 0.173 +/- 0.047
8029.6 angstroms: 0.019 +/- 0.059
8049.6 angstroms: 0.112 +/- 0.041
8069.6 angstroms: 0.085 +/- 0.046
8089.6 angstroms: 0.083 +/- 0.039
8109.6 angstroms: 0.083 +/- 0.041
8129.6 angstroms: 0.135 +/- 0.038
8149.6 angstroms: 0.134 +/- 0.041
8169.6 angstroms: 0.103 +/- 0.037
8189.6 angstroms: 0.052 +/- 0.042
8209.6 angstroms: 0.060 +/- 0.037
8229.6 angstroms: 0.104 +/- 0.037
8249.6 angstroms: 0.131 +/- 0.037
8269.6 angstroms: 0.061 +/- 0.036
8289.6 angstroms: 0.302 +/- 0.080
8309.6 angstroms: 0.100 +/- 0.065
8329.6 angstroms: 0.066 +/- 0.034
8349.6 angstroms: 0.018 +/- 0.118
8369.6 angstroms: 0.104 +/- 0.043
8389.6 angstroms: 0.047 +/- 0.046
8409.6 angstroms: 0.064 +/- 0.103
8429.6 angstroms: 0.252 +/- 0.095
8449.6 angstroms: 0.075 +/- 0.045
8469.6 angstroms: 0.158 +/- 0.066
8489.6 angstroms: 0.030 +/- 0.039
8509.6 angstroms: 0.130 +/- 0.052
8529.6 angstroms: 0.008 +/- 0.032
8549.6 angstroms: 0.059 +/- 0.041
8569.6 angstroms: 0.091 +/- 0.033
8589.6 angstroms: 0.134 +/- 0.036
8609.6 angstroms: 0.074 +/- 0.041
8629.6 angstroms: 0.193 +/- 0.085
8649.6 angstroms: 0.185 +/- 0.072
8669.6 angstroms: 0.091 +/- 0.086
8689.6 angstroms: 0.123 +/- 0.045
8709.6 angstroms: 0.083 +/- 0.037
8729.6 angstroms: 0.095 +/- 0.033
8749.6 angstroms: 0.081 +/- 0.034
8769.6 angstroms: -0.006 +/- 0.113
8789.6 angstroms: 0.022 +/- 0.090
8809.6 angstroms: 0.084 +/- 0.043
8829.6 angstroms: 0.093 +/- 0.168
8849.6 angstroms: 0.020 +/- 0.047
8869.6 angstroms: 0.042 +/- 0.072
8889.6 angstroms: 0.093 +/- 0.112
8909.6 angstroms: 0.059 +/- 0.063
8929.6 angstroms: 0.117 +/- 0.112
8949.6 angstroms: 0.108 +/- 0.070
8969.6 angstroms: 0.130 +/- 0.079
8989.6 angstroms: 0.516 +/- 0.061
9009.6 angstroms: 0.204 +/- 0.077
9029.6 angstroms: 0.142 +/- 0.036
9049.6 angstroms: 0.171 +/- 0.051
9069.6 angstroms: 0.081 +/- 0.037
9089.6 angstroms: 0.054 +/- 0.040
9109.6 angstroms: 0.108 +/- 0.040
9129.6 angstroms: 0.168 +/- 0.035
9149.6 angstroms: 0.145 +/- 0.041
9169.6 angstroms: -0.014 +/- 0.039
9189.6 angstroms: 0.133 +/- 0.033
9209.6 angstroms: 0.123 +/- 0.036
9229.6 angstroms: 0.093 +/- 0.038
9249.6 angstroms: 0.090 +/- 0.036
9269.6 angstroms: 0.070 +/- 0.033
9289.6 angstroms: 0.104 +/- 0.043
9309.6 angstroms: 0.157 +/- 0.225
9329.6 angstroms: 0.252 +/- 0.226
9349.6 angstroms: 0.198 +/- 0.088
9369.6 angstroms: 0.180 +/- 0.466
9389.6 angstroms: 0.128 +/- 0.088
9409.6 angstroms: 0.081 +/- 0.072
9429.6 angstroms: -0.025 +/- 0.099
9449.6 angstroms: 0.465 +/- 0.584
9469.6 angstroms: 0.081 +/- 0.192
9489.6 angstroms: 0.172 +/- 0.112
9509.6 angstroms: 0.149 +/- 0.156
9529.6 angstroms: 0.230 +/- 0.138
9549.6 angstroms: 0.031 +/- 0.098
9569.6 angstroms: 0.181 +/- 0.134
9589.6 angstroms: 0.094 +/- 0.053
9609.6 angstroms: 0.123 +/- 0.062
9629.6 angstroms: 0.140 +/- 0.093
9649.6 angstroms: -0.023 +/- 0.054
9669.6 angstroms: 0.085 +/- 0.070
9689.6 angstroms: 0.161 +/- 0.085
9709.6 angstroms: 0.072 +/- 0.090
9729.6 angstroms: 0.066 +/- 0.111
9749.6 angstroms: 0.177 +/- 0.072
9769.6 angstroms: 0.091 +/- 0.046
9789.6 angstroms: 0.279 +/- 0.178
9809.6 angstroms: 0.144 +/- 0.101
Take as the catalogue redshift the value 1.413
